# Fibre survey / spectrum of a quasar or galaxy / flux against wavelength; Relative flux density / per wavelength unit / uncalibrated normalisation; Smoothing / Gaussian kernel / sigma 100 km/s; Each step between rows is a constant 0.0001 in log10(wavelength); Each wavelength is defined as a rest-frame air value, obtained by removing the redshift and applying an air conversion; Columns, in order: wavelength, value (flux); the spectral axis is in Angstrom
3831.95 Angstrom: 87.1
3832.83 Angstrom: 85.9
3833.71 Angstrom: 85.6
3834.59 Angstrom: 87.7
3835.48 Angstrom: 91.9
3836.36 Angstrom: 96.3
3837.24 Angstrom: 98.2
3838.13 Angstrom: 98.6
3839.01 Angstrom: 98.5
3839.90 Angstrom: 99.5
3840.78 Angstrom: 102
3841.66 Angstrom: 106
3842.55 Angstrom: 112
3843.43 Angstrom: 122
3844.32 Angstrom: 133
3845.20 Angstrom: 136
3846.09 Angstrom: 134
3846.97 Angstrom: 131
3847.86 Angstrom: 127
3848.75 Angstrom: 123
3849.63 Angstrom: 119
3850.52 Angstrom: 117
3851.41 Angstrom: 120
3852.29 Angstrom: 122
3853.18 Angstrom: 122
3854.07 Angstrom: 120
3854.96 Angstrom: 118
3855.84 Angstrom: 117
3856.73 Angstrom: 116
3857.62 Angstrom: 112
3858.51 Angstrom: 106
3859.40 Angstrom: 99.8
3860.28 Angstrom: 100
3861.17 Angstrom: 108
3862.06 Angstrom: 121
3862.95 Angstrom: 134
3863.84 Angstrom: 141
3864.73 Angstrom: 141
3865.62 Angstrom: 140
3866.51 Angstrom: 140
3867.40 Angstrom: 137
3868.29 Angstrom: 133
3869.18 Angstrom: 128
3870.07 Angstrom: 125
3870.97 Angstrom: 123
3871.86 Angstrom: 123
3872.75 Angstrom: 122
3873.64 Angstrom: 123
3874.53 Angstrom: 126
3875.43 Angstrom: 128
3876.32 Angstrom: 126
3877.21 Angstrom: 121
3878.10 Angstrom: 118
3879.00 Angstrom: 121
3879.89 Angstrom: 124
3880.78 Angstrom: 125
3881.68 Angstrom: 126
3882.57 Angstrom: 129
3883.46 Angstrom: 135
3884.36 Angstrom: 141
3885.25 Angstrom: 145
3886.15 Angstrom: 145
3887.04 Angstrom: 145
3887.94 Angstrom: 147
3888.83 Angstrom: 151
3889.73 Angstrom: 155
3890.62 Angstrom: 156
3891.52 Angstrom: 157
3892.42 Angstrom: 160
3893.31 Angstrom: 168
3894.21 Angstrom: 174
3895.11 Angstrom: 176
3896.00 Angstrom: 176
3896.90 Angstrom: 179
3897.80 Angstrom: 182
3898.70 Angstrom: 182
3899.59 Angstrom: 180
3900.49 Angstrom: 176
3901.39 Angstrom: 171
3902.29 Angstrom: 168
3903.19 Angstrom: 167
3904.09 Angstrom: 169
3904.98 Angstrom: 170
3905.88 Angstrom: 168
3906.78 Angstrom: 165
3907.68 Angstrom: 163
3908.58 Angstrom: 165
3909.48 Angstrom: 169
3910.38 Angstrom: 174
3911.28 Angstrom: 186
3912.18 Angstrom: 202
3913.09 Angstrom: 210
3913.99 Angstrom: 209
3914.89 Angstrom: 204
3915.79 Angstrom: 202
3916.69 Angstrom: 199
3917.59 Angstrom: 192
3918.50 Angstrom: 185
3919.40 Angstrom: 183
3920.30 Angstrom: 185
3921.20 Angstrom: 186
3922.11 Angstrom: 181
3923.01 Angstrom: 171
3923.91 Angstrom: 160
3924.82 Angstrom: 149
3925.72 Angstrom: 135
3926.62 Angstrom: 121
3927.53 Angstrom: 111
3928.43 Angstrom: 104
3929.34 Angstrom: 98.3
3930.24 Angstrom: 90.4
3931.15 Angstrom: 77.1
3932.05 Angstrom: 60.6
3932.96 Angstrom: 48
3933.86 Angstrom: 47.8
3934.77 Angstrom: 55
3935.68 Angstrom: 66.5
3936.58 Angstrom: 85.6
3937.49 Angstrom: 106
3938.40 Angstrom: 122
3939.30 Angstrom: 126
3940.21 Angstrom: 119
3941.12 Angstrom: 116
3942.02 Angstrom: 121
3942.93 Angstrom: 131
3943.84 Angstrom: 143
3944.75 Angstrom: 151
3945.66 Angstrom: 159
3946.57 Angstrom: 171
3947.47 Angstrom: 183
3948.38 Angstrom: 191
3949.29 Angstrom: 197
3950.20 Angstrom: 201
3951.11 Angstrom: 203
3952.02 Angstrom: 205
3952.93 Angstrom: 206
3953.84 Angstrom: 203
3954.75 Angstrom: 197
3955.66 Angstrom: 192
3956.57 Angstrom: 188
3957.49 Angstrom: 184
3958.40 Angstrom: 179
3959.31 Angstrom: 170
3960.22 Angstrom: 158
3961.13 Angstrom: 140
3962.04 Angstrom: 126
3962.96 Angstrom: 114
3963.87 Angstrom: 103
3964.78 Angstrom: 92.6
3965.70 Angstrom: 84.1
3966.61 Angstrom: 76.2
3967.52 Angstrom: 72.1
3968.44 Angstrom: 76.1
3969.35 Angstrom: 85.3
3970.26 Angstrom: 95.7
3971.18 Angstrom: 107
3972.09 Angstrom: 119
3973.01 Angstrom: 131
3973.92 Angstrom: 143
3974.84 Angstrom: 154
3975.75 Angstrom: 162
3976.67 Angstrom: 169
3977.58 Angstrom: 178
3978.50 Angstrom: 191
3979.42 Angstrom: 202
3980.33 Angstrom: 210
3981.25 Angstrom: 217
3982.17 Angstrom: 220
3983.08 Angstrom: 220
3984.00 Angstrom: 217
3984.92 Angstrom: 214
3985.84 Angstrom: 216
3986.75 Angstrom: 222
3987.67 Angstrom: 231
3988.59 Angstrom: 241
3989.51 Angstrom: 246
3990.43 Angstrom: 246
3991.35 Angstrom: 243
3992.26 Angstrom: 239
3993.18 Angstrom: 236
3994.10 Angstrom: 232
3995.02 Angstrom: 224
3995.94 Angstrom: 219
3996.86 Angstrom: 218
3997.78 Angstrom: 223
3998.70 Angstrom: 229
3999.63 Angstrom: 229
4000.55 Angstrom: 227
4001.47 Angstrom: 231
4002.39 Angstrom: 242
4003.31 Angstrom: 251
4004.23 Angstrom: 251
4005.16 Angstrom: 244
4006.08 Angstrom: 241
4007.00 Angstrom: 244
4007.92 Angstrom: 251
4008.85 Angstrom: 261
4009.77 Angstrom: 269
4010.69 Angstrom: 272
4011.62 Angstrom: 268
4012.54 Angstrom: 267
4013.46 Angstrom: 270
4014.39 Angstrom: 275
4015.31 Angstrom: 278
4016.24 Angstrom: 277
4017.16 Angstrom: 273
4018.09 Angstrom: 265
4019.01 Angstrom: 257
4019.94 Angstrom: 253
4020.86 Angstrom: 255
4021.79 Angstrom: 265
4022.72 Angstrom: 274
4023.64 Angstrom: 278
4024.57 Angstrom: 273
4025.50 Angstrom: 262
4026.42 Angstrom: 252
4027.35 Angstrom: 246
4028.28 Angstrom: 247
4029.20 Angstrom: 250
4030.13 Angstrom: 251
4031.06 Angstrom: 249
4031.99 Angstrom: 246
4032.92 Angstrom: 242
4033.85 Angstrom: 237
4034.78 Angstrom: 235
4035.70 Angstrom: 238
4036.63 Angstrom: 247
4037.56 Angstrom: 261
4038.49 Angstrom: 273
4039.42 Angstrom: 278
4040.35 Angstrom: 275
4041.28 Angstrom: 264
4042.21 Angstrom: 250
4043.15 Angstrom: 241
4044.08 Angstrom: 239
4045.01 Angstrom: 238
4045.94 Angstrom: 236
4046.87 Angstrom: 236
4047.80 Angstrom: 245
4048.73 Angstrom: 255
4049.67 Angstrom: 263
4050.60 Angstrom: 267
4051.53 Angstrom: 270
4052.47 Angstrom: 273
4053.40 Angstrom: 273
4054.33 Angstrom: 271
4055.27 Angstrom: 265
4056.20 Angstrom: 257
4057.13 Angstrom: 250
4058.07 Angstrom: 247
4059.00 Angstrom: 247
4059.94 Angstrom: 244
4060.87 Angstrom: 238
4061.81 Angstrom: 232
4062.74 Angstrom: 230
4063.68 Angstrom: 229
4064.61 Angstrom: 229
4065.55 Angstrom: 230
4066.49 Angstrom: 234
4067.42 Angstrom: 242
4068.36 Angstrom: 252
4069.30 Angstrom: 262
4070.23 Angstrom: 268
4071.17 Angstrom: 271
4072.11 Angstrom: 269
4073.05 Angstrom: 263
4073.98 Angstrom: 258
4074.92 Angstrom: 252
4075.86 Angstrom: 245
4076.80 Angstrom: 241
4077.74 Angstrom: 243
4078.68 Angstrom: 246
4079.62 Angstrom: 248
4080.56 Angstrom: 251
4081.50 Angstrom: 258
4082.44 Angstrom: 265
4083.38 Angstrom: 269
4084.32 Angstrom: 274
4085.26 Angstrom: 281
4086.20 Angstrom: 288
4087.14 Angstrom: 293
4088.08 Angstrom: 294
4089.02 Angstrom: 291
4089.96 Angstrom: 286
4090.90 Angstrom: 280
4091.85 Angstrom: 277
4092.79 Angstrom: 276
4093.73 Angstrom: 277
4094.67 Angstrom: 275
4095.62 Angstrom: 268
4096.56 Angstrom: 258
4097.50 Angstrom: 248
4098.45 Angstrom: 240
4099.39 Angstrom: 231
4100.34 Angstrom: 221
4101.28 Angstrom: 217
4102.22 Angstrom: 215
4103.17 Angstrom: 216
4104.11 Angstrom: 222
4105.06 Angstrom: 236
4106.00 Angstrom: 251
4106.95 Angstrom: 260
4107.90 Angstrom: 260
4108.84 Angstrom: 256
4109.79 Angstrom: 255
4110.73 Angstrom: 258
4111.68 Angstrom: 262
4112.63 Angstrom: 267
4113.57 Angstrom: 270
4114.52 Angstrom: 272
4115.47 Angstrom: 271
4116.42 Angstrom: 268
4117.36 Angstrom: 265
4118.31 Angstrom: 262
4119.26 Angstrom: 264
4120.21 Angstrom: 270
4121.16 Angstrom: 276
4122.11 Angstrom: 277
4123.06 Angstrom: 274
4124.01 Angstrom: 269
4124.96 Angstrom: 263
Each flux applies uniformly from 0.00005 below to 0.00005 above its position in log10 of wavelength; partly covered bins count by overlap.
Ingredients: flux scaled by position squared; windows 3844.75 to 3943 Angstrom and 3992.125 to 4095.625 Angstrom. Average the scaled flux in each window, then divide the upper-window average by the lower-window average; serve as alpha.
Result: 2.0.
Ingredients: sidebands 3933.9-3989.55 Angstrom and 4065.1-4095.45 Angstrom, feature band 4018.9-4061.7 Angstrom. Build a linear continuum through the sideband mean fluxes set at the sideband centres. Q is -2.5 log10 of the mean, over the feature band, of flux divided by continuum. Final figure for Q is -0.12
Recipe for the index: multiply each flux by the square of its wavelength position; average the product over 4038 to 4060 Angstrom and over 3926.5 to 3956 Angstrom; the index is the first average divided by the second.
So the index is 2.0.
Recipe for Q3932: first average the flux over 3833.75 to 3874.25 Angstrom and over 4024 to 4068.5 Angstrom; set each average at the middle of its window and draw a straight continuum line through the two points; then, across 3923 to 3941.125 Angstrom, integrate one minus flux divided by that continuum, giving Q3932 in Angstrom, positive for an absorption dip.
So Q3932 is 7.40 Angstrom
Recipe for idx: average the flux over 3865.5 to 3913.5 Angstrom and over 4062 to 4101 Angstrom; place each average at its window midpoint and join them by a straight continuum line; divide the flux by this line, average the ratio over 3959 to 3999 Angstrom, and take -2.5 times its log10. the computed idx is 0.16 mag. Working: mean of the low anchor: 152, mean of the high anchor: 258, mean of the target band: 175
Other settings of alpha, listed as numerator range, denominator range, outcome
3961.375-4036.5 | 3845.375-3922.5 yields 1.54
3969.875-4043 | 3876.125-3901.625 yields 1.64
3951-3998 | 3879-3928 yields 1.11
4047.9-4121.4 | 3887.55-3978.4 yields 1.85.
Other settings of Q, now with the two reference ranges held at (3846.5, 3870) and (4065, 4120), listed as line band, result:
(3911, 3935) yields 0.085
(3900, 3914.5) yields -0.171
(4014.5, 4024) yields -0.234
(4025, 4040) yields -0.127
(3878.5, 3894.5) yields -0.037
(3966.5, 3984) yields 0.249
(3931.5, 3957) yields 0.217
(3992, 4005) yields -0.141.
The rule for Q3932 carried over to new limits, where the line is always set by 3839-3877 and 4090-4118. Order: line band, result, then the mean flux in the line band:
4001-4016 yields -4.0 Angstrom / 257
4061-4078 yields -0.8 Angstrom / 247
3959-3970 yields 4.4 Angstrom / 107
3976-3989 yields -1.4 Angstrom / 210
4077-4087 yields -0.8 Angstrom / 263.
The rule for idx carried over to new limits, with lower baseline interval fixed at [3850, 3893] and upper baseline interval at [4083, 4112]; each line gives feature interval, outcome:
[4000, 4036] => -0.20 mag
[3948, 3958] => -0.12 mag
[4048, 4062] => -0.10 mag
